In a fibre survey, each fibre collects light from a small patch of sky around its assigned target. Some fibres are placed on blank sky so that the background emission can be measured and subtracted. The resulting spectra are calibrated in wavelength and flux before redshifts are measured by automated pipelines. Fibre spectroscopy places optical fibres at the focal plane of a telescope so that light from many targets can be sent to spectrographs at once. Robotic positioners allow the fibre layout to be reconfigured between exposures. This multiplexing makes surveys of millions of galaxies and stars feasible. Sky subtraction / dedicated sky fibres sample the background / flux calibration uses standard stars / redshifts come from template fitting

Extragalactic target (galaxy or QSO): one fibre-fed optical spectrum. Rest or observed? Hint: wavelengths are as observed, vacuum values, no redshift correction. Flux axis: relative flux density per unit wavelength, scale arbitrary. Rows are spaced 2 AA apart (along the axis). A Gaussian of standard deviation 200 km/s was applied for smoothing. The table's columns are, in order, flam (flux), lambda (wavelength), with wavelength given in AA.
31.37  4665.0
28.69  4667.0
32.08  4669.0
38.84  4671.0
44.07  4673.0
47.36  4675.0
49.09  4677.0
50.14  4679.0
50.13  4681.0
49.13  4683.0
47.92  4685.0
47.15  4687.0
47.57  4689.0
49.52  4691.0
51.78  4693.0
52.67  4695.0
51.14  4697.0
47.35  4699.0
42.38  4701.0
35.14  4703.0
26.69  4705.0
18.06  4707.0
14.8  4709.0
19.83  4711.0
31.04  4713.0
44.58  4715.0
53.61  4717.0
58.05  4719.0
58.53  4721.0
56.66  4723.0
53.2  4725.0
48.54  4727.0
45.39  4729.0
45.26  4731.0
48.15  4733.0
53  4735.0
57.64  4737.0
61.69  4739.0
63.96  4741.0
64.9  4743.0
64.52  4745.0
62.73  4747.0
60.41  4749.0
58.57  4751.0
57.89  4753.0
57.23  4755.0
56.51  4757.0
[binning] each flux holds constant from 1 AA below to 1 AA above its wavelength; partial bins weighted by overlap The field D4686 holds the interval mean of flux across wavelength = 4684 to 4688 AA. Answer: 47.5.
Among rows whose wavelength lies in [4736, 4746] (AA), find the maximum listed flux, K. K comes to 64.9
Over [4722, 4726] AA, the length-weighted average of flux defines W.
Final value 54.9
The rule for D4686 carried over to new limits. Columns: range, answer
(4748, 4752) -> 59.5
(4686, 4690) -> 47.4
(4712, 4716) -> 37.8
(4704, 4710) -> 19.8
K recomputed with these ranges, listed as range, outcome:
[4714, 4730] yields 58.53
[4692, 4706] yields 52.67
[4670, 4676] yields 47.36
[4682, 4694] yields 51.78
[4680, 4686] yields 50.13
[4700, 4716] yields 44.58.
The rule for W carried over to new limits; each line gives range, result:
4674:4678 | 48.2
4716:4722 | 56.7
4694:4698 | 51.9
